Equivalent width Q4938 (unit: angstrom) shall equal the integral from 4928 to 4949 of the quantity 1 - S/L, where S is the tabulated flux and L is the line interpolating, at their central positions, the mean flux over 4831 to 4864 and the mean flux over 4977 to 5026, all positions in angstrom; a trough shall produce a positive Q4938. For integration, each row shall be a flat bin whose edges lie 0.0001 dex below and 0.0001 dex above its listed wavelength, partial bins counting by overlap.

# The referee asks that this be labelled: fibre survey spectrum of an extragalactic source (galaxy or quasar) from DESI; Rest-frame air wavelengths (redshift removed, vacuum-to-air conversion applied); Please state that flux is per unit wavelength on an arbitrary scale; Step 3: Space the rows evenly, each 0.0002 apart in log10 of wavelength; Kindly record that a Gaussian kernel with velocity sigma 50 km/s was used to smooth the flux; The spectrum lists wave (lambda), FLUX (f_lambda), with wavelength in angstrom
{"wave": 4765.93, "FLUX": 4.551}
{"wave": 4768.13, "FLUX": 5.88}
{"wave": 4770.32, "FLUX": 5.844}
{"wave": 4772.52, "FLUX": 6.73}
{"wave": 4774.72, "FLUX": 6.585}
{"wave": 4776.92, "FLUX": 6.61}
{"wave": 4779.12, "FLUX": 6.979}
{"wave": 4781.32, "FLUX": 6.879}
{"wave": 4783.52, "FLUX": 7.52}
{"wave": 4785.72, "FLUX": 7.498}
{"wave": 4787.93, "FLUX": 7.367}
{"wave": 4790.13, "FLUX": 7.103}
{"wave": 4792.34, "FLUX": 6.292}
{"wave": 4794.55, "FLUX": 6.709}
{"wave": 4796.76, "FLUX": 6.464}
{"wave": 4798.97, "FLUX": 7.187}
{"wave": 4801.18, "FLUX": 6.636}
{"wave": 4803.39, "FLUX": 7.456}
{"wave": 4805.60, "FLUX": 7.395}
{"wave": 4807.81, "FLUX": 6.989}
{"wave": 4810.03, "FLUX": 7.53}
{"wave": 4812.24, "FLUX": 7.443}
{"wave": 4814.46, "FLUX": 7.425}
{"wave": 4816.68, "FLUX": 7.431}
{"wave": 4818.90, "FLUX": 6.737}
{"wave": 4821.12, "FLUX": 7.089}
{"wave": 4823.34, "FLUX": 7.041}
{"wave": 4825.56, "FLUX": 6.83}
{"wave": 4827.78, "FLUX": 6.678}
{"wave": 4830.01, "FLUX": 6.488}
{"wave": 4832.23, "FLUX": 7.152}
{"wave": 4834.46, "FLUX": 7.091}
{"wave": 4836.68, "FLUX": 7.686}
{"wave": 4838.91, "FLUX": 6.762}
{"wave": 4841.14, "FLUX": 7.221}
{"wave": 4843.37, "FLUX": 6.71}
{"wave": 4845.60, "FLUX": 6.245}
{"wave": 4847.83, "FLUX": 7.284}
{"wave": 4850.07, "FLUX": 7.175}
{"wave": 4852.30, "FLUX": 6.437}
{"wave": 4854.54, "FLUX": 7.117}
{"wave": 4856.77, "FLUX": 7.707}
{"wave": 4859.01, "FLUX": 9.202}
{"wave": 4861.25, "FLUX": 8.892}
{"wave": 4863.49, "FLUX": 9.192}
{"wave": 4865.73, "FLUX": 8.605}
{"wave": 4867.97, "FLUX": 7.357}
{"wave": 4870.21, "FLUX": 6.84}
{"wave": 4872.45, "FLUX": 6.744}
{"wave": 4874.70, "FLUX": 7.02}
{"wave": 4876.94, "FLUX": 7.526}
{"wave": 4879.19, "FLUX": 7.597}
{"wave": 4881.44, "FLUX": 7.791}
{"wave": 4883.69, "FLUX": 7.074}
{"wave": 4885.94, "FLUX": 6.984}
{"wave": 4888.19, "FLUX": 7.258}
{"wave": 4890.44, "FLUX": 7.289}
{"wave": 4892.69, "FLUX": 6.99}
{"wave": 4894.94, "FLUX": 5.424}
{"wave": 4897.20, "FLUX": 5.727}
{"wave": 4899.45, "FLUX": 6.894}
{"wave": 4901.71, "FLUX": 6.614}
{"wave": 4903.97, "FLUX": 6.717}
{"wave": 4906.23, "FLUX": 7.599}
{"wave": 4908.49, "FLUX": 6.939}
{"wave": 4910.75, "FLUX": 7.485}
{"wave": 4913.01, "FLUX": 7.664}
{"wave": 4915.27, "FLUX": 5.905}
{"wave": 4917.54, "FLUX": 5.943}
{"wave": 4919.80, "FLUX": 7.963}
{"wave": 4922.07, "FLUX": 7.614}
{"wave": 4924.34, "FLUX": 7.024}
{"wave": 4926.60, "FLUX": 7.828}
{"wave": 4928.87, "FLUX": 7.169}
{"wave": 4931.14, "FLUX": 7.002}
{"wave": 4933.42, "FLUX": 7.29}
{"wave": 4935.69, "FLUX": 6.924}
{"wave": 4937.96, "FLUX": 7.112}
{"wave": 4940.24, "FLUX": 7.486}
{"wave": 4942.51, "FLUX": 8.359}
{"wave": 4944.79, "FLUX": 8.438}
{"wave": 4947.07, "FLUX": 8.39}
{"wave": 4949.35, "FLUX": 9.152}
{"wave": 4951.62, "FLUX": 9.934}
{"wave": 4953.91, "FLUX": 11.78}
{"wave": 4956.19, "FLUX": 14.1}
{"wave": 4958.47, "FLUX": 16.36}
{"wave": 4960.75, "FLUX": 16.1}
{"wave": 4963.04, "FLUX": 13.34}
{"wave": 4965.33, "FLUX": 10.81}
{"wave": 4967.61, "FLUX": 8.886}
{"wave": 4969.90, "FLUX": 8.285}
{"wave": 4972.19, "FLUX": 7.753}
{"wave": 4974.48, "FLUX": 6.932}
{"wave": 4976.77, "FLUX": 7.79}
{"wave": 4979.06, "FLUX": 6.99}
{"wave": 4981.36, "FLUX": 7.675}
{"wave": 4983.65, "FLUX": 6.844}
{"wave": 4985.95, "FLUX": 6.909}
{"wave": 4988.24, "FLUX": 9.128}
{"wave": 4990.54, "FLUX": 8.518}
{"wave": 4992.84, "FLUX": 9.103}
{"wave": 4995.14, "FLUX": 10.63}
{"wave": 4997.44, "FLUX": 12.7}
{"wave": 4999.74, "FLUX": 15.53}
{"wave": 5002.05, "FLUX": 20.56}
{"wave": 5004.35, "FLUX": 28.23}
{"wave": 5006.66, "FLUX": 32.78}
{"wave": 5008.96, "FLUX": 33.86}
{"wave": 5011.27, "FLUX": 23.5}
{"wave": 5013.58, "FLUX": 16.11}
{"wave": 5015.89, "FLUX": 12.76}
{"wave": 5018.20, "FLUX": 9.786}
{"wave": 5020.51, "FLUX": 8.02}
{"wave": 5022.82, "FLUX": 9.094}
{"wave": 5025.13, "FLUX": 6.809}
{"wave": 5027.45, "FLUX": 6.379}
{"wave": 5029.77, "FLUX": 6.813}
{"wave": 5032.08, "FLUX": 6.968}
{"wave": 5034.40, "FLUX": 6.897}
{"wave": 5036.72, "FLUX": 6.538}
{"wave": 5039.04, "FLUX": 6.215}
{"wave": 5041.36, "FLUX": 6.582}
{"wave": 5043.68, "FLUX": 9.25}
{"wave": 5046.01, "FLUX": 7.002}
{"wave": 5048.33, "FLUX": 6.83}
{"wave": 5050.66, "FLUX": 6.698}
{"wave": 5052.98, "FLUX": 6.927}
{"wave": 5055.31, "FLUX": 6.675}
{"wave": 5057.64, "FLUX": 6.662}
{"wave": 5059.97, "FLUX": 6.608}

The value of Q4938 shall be 6.8 angstrom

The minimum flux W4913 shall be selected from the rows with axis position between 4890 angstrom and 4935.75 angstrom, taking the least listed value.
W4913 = 5.424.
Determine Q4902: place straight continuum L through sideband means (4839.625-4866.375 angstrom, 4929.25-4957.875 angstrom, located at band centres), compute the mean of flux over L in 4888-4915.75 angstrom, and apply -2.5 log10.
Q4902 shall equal 0.22 mag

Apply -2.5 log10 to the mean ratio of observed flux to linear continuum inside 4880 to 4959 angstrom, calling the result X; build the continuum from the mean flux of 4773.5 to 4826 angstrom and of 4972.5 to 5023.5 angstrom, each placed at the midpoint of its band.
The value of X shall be 0.38 mag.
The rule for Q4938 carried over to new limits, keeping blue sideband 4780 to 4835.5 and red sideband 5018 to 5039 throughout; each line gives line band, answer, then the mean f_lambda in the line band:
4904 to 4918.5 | 0.52 angstrom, 6.92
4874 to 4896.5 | 0.23 angstrom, 7.07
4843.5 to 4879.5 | -2.11 angstrom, 7.53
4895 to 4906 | 1.05 angstrom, 6.47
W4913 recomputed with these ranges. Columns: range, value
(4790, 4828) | 6.292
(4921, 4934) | 7.002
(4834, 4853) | 6.245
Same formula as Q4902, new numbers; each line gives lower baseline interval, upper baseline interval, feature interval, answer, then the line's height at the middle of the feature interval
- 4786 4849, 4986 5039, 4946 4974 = 0.05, 11.7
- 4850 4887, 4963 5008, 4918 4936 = 0.32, 9.83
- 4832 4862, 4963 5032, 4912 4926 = 0.35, 9.71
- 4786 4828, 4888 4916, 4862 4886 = -0.10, 6.88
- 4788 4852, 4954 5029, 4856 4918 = 0.26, 9.29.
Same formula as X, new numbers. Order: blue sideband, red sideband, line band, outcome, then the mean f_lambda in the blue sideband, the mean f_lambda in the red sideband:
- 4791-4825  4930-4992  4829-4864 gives 0.033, 7.05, 9.19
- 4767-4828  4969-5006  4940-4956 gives 0.092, 6.94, 11.2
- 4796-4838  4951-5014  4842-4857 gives 0.209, 7.1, 13.6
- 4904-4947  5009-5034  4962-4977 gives 0.006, 7.33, 11.5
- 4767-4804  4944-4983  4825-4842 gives 0.105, 6.8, 10.1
